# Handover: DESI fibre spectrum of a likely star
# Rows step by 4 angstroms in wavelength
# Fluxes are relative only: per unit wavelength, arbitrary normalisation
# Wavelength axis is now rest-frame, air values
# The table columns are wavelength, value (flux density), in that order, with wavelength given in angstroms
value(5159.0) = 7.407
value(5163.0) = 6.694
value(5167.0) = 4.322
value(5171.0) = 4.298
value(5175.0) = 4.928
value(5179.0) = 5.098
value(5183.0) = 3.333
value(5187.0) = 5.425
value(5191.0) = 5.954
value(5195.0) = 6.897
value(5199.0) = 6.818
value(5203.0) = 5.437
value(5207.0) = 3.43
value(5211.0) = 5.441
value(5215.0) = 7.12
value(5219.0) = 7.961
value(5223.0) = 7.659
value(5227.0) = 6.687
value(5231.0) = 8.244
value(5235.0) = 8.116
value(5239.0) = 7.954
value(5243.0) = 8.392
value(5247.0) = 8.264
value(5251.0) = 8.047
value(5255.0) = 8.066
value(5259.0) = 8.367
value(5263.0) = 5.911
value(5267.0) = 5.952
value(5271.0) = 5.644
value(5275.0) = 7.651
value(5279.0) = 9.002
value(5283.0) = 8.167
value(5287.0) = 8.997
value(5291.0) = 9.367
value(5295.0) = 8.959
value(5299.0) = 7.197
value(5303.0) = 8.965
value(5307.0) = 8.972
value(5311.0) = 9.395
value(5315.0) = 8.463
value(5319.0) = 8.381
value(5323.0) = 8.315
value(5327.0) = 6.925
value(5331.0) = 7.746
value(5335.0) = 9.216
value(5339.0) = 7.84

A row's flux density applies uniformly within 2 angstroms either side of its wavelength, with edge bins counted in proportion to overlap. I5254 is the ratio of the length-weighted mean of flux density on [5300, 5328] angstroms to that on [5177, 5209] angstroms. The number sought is 1.60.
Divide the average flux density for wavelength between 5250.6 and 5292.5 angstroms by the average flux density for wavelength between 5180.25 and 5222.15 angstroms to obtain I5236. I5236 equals 1.32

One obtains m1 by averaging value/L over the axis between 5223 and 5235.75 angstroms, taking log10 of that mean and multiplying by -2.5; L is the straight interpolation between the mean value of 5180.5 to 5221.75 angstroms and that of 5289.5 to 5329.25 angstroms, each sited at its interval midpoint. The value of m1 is -0.17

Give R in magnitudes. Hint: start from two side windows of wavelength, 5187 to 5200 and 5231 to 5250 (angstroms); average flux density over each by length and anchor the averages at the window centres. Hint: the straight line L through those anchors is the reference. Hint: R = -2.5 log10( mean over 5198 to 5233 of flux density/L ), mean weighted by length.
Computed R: 0.11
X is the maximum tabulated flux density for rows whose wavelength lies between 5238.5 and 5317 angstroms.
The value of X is 9.395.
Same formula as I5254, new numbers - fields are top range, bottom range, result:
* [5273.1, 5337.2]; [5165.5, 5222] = 1.54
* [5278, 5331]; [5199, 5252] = 1.20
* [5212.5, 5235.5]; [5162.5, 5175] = 1.55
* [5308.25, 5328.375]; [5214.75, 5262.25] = 1.06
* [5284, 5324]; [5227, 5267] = 1.12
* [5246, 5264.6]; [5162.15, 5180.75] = 1.56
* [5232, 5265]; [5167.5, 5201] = 1.49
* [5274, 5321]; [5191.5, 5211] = 1.53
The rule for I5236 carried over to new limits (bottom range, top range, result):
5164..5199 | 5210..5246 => 1.46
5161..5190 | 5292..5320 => 1.76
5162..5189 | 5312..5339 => 1.71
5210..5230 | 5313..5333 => 1.12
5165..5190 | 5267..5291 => 1.70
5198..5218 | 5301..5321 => 1.55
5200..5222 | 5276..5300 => 1.44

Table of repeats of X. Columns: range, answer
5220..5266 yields 8.392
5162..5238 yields 8.244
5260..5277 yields 7.651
